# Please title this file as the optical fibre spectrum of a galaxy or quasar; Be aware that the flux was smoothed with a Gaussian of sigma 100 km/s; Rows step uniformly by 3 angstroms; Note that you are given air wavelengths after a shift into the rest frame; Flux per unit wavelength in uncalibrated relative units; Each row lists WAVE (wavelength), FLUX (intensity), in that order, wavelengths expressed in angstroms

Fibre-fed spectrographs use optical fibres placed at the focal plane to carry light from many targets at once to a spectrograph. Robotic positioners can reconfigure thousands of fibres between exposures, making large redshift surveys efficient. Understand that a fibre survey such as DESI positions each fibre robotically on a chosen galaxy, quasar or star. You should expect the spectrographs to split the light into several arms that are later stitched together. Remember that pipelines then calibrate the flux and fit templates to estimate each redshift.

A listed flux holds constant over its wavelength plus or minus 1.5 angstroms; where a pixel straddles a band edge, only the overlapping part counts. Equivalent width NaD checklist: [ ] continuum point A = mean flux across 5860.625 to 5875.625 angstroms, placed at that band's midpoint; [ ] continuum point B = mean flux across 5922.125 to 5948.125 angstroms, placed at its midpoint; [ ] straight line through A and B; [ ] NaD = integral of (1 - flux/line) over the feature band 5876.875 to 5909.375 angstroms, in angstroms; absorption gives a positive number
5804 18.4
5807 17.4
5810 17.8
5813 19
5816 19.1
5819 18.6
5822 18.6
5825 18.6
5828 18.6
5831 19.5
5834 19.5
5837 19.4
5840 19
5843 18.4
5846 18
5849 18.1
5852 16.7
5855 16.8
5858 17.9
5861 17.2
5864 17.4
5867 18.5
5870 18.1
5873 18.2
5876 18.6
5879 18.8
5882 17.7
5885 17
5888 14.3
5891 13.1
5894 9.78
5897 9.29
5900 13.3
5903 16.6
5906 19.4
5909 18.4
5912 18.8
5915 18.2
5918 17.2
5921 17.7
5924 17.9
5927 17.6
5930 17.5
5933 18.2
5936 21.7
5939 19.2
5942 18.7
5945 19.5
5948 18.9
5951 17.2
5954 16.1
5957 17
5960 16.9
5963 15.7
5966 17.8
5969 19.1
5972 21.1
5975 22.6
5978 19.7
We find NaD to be 5.5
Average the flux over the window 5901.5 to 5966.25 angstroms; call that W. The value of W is 18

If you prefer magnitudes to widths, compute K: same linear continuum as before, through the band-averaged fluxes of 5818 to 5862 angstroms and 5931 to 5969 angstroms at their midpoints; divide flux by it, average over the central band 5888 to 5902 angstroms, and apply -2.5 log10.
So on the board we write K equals 0.466 mag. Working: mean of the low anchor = 18.3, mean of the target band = 11.9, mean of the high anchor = 18.1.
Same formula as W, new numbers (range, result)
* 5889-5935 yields 16.2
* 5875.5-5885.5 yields 18.1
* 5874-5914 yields 15.8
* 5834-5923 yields 17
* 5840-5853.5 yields 17.9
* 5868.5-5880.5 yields 18.4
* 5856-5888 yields 17.8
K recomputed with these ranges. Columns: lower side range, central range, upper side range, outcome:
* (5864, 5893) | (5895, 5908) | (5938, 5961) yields 0.19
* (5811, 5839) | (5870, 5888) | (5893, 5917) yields -0.06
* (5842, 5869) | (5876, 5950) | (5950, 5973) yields 0.03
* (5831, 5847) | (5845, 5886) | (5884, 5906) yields -0.09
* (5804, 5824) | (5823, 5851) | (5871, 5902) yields -0.08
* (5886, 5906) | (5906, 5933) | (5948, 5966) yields -0.22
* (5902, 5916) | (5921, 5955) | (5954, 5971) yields -0.04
